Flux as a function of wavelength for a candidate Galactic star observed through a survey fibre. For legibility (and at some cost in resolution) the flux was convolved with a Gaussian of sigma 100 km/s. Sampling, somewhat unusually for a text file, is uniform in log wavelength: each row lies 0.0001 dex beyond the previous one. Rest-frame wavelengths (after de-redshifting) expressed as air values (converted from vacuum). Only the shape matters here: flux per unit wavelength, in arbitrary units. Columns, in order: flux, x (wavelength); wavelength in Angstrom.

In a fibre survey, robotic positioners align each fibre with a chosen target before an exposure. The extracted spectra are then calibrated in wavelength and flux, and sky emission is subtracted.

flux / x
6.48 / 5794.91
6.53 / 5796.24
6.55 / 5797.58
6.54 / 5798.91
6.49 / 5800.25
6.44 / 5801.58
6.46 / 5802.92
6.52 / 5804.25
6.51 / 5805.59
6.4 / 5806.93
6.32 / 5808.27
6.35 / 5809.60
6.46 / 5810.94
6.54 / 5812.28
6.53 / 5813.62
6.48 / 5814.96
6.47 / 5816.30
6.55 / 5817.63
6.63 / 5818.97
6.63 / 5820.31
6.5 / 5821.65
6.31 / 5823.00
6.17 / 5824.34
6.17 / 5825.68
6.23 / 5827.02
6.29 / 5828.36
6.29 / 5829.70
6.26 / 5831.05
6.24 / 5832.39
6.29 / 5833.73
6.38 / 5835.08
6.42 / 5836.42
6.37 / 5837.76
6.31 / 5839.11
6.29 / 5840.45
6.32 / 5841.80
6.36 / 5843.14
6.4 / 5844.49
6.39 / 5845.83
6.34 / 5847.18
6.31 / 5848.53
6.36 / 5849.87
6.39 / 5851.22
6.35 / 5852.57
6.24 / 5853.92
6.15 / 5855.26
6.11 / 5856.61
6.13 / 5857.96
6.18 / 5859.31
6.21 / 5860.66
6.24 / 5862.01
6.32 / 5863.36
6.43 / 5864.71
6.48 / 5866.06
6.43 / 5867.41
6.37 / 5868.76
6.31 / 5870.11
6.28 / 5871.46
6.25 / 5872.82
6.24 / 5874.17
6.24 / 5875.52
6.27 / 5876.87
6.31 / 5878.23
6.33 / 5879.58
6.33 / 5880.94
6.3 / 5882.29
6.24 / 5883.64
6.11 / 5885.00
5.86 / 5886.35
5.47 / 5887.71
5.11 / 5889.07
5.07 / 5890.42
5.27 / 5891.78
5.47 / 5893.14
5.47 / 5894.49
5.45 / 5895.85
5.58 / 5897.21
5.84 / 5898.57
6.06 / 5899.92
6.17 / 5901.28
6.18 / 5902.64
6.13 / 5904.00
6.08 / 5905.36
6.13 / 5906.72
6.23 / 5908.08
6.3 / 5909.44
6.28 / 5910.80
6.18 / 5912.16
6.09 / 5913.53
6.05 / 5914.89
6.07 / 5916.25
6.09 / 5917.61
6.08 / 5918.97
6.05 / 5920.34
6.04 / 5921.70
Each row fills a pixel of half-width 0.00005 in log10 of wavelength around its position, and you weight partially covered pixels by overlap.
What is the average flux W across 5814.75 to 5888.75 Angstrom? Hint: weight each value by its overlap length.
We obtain 6.29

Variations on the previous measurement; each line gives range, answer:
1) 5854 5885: 6.28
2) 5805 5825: 6.46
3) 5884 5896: 5.49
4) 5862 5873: 6.36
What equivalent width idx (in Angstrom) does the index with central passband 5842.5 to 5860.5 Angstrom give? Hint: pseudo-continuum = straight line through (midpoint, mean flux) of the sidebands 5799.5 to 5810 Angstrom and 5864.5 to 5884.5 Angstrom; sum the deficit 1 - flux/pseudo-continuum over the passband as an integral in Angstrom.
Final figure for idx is 0.2 Angstrom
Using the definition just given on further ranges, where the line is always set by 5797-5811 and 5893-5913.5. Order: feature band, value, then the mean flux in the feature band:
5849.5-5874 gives -0.4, 6.29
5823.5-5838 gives 0.1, 6.28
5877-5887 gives -0.2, 6.22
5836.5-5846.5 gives -0.1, 6.36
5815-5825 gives -0.1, 6.47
